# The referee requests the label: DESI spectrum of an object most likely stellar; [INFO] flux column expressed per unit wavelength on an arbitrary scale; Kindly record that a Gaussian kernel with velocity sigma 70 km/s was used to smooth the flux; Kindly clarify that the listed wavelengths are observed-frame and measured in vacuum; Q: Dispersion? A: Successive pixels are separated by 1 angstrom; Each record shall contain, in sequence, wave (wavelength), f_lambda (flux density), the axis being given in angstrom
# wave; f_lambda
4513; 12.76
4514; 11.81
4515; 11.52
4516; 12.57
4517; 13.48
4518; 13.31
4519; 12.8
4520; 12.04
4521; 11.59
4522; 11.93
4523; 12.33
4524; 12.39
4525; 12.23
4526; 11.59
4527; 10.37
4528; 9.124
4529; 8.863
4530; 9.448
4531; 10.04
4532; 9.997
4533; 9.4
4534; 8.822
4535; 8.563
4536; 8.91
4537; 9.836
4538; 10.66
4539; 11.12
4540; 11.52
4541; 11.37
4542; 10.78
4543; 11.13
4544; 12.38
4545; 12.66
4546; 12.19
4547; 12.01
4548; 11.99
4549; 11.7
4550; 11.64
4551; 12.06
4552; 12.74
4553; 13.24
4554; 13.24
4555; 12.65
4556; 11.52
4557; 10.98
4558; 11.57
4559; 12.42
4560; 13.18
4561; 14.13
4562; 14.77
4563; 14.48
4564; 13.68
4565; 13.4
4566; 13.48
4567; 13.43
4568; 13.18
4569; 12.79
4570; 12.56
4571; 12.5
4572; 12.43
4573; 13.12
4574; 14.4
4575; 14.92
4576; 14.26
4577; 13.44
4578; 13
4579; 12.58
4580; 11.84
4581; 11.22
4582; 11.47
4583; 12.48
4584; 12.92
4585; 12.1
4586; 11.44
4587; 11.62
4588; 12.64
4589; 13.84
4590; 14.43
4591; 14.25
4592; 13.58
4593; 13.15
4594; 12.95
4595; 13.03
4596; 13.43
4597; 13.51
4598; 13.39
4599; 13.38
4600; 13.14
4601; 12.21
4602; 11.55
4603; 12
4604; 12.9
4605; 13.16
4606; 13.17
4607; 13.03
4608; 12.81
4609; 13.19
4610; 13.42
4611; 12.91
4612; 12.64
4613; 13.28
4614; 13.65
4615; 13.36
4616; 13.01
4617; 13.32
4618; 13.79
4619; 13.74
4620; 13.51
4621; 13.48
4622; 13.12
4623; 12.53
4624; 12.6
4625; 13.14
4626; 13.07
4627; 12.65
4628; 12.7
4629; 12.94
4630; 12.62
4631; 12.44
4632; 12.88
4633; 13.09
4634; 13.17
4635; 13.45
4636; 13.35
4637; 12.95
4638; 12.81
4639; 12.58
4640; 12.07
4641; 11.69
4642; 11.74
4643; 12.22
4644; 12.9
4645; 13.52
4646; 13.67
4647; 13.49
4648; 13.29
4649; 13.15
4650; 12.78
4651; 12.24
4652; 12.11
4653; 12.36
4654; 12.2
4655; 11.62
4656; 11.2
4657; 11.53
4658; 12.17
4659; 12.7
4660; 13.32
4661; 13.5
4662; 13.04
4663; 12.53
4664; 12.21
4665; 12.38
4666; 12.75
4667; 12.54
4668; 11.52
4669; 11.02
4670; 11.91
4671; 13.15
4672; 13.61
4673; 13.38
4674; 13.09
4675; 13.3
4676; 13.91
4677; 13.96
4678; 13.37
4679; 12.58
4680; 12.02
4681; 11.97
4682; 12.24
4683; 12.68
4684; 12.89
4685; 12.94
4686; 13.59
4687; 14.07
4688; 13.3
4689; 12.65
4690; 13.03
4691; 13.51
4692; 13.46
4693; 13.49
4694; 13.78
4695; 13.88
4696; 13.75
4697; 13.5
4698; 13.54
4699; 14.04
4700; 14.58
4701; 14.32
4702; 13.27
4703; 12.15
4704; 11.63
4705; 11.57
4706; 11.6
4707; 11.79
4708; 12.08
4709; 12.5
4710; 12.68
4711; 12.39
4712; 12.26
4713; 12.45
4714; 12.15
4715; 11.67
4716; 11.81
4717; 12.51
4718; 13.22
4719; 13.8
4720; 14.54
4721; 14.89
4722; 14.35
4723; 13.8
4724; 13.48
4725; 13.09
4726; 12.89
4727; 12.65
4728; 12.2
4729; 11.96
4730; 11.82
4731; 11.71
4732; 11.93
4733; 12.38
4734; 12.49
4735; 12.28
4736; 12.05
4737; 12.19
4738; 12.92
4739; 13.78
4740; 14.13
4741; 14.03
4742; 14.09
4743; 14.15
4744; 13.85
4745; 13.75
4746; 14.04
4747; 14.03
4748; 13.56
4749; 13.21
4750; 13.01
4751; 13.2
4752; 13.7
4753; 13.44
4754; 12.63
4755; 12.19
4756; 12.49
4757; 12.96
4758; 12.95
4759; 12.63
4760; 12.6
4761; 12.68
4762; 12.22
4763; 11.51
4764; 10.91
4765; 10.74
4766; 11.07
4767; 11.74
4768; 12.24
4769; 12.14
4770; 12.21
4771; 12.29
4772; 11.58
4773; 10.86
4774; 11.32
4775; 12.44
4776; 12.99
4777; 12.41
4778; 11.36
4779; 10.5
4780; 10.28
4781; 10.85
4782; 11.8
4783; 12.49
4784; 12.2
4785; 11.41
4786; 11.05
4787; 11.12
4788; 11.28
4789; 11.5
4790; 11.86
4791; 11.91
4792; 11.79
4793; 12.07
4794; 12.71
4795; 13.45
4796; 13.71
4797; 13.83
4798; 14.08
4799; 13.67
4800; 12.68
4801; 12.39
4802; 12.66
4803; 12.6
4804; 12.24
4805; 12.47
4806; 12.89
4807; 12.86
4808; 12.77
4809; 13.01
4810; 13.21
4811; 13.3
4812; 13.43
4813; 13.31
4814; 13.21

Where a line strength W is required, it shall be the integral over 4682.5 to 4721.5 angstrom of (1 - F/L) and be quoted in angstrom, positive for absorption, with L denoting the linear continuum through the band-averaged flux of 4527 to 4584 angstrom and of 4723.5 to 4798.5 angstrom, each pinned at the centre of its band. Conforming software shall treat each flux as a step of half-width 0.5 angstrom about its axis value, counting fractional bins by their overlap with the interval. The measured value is -2.3 angstrom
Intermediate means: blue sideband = 12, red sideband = 12.4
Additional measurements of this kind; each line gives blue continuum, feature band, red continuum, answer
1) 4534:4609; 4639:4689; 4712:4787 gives -0.6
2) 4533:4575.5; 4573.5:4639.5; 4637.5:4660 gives -3.5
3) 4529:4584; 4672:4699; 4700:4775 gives -1.6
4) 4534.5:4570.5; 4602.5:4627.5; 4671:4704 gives -0.8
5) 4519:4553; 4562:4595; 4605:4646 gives -3.1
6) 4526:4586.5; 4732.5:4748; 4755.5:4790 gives -2.0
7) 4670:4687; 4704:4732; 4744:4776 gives 0.3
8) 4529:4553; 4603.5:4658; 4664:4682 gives -3.3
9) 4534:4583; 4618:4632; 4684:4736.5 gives -0.5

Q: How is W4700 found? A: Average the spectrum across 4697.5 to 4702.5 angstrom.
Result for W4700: 13.9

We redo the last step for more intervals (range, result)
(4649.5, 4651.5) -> 12.5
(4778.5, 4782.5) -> 10.9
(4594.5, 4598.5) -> 13.3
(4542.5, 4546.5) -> 12.1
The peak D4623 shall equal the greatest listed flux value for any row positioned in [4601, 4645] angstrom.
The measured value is 13.79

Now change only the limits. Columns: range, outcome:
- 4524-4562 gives 14.77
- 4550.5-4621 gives 14.92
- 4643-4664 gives 13.67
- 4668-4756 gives 14.89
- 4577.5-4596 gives 14.43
